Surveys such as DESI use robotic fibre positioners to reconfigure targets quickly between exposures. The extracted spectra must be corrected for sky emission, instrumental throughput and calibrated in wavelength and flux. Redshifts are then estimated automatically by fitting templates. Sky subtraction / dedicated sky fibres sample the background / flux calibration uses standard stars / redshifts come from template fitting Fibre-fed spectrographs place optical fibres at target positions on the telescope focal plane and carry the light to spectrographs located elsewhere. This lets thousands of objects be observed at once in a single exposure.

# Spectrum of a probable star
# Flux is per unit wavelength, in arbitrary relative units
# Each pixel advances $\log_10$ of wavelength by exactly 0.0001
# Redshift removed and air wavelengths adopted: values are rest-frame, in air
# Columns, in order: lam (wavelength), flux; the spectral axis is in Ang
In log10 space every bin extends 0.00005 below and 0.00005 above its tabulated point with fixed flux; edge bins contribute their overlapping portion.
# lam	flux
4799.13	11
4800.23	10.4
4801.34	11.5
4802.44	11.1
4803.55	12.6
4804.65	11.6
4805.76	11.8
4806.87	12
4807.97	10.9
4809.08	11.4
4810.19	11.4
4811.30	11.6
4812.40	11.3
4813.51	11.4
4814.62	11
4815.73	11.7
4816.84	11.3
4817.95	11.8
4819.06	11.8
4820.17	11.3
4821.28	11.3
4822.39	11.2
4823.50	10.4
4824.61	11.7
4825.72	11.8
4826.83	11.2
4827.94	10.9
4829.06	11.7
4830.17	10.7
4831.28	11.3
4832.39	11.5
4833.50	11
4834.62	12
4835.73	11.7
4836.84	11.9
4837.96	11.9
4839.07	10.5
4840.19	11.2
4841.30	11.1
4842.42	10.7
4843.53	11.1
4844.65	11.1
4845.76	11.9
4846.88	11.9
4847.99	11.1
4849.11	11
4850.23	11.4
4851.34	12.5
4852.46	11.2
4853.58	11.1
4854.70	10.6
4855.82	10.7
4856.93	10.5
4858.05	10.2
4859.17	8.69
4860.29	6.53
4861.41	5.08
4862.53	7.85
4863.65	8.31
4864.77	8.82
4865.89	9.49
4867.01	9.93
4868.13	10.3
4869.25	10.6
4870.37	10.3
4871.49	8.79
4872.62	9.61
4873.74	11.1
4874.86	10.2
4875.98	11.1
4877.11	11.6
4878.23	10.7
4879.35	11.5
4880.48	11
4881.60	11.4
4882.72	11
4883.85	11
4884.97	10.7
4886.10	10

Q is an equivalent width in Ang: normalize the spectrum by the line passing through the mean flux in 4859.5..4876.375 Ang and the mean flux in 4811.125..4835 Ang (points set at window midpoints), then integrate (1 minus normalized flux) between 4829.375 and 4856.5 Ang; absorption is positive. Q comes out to -2.4 Ang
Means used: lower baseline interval 11.4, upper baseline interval 9.18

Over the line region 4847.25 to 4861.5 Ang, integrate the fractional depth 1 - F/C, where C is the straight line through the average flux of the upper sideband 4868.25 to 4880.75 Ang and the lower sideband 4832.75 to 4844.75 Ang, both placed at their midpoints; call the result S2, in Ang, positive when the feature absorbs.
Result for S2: 1.0 Ang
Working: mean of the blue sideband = 11.3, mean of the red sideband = 10.6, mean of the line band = 10.2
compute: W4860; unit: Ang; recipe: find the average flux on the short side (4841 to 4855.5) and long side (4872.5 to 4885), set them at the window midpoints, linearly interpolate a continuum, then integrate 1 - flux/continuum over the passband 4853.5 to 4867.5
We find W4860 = 2.7 Ang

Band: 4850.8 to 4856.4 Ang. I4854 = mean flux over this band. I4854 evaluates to 11.2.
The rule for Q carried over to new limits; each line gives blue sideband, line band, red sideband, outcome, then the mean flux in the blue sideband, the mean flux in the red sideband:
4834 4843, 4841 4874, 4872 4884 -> 3.1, 11.4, 10.9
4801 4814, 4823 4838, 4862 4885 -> -0.4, 11.6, 10.2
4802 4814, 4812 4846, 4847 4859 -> -0.1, 11.6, 11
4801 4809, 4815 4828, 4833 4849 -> 0.1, 11.6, 11.4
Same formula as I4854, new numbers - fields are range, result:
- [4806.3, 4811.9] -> 11.5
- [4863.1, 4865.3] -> 8.56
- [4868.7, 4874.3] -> 10.1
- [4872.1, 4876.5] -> 10.5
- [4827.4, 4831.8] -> 11.1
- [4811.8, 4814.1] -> 11.4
